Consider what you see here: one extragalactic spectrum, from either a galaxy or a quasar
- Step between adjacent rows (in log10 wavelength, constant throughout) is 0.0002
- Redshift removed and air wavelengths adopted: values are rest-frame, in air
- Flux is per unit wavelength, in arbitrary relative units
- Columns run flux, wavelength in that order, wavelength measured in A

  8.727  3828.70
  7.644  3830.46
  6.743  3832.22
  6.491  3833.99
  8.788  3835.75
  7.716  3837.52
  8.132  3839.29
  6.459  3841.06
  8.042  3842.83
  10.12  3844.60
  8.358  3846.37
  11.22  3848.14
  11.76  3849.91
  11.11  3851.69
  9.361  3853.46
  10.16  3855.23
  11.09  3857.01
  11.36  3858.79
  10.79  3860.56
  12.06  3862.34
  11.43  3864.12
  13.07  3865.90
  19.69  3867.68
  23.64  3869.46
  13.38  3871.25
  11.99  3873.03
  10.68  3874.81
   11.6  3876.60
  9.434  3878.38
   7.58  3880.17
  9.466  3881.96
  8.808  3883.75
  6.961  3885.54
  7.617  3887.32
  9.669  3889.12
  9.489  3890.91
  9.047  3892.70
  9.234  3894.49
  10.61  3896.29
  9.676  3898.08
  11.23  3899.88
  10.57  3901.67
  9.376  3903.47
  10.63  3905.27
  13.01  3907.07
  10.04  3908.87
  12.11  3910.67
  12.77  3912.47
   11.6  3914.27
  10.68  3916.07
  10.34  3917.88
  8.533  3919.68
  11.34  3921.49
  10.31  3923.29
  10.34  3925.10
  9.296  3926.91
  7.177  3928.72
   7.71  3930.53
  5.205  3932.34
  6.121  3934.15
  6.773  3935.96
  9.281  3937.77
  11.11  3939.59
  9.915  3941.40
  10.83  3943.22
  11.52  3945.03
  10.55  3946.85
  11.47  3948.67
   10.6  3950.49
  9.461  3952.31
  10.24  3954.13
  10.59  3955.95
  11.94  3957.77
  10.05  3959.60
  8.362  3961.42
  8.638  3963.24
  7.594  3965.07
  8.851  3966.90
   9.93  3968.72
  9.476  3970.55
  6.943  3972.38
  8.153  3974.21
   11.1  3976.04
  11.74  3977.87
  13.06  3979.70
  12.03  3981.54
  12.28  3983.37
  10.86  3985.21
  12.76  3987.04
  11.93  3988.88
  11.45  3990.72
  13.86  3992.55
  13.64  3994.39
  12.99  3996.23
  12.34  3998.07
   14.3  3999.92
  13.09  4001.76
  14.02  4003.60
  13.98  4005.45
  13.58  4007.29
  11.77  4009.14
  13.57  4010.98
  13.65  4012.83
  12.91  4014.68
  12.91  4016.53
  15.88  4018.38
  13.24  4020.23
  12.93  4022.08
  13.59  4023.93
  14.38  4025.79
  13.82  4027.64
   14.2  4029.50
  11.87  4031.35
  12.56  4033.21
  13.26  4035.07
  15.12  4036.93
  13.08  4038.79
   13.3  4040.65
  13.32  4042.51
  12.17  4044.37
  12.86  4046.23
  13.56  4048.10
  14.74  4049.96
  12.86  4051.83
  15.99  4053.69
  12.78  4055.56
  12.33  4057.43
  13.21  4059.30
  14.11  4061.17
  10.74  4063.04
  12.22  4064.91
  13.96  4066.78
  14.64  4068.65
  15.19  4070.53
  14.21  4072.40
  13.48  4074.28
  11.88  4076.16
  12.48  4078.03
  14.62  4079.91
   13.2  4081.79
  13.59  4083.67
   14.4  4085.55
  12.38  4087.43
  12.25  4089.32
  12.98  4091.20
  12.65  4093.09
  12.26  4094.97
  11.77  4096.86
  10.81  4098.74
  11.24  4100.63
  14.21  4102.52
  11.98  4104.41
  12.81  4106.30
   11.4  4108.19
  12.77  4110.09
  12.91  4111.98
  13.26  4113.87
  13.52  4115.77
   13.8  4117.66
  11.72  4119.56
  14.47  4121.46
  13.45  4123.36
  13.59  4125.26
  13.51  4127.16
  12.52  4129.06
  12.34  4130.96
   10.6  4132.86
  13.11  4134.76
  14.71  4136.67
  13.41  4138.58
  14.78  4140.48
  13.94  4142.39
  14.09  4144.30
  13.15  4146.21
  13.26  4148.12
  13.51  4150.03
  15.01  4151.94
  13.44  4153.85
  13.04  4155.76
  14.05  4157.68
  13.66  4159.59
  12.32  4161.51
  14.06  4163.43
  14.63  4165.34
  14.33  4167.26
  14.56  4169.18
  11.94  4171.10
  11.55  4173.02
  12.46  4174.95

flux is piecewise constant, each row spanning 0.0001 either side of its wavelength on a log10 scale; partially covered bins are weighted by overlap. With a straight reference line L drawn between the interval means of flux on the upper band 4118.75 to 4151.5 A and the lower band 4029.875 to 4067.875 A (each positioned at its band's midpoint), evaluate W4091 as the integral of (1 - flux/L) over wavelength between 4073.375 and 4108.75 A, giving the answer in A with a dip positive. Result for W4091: 1.6 A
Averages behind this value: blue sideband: 13.2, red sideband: 13.3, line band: 12.7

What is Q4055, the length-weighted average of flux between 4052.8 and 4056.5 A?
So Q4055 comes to 14.3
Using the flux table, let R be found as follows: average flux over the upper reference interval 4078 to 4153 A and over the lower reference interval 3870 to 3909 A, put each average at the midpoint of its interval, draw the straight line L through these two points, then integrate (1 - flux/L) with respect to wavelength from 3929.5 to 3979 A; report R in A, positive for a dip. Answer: 7.0 A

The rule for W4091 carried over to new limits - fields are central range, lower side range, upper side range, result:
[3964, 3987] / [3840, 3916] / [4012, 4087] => 3.91 A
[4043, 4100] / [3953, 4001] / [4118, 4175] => -3.82 A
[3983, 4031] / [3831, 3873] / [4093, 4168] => -4.17 A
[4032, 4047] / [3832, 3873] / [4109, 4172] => -0.72 A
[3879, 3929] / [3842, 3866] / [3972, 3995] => 4.88 A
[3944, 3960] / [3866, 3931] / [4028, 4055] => 1.41 A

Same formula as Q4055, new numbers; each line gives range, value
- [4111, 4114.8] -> 13.1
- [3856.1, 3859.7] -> 11.2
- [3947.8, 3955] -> 10.4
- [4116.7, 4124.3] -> 13.4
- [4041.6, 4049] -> 13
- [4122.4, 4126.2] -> 13.5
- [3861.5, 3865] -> 11.7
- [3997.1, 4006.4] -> 13.5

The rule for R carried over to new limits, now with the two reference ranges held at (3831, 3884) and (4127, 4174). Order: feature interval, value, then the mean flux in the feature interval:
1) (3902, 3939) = 5.28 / 9.65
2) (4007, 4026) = -2.00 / 13.5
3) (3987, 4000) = -0.95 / 12.8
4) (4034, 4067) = -2.13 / 13.3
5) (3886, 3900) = 2.07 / 9.4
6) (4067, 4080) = -1.06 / 13.7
